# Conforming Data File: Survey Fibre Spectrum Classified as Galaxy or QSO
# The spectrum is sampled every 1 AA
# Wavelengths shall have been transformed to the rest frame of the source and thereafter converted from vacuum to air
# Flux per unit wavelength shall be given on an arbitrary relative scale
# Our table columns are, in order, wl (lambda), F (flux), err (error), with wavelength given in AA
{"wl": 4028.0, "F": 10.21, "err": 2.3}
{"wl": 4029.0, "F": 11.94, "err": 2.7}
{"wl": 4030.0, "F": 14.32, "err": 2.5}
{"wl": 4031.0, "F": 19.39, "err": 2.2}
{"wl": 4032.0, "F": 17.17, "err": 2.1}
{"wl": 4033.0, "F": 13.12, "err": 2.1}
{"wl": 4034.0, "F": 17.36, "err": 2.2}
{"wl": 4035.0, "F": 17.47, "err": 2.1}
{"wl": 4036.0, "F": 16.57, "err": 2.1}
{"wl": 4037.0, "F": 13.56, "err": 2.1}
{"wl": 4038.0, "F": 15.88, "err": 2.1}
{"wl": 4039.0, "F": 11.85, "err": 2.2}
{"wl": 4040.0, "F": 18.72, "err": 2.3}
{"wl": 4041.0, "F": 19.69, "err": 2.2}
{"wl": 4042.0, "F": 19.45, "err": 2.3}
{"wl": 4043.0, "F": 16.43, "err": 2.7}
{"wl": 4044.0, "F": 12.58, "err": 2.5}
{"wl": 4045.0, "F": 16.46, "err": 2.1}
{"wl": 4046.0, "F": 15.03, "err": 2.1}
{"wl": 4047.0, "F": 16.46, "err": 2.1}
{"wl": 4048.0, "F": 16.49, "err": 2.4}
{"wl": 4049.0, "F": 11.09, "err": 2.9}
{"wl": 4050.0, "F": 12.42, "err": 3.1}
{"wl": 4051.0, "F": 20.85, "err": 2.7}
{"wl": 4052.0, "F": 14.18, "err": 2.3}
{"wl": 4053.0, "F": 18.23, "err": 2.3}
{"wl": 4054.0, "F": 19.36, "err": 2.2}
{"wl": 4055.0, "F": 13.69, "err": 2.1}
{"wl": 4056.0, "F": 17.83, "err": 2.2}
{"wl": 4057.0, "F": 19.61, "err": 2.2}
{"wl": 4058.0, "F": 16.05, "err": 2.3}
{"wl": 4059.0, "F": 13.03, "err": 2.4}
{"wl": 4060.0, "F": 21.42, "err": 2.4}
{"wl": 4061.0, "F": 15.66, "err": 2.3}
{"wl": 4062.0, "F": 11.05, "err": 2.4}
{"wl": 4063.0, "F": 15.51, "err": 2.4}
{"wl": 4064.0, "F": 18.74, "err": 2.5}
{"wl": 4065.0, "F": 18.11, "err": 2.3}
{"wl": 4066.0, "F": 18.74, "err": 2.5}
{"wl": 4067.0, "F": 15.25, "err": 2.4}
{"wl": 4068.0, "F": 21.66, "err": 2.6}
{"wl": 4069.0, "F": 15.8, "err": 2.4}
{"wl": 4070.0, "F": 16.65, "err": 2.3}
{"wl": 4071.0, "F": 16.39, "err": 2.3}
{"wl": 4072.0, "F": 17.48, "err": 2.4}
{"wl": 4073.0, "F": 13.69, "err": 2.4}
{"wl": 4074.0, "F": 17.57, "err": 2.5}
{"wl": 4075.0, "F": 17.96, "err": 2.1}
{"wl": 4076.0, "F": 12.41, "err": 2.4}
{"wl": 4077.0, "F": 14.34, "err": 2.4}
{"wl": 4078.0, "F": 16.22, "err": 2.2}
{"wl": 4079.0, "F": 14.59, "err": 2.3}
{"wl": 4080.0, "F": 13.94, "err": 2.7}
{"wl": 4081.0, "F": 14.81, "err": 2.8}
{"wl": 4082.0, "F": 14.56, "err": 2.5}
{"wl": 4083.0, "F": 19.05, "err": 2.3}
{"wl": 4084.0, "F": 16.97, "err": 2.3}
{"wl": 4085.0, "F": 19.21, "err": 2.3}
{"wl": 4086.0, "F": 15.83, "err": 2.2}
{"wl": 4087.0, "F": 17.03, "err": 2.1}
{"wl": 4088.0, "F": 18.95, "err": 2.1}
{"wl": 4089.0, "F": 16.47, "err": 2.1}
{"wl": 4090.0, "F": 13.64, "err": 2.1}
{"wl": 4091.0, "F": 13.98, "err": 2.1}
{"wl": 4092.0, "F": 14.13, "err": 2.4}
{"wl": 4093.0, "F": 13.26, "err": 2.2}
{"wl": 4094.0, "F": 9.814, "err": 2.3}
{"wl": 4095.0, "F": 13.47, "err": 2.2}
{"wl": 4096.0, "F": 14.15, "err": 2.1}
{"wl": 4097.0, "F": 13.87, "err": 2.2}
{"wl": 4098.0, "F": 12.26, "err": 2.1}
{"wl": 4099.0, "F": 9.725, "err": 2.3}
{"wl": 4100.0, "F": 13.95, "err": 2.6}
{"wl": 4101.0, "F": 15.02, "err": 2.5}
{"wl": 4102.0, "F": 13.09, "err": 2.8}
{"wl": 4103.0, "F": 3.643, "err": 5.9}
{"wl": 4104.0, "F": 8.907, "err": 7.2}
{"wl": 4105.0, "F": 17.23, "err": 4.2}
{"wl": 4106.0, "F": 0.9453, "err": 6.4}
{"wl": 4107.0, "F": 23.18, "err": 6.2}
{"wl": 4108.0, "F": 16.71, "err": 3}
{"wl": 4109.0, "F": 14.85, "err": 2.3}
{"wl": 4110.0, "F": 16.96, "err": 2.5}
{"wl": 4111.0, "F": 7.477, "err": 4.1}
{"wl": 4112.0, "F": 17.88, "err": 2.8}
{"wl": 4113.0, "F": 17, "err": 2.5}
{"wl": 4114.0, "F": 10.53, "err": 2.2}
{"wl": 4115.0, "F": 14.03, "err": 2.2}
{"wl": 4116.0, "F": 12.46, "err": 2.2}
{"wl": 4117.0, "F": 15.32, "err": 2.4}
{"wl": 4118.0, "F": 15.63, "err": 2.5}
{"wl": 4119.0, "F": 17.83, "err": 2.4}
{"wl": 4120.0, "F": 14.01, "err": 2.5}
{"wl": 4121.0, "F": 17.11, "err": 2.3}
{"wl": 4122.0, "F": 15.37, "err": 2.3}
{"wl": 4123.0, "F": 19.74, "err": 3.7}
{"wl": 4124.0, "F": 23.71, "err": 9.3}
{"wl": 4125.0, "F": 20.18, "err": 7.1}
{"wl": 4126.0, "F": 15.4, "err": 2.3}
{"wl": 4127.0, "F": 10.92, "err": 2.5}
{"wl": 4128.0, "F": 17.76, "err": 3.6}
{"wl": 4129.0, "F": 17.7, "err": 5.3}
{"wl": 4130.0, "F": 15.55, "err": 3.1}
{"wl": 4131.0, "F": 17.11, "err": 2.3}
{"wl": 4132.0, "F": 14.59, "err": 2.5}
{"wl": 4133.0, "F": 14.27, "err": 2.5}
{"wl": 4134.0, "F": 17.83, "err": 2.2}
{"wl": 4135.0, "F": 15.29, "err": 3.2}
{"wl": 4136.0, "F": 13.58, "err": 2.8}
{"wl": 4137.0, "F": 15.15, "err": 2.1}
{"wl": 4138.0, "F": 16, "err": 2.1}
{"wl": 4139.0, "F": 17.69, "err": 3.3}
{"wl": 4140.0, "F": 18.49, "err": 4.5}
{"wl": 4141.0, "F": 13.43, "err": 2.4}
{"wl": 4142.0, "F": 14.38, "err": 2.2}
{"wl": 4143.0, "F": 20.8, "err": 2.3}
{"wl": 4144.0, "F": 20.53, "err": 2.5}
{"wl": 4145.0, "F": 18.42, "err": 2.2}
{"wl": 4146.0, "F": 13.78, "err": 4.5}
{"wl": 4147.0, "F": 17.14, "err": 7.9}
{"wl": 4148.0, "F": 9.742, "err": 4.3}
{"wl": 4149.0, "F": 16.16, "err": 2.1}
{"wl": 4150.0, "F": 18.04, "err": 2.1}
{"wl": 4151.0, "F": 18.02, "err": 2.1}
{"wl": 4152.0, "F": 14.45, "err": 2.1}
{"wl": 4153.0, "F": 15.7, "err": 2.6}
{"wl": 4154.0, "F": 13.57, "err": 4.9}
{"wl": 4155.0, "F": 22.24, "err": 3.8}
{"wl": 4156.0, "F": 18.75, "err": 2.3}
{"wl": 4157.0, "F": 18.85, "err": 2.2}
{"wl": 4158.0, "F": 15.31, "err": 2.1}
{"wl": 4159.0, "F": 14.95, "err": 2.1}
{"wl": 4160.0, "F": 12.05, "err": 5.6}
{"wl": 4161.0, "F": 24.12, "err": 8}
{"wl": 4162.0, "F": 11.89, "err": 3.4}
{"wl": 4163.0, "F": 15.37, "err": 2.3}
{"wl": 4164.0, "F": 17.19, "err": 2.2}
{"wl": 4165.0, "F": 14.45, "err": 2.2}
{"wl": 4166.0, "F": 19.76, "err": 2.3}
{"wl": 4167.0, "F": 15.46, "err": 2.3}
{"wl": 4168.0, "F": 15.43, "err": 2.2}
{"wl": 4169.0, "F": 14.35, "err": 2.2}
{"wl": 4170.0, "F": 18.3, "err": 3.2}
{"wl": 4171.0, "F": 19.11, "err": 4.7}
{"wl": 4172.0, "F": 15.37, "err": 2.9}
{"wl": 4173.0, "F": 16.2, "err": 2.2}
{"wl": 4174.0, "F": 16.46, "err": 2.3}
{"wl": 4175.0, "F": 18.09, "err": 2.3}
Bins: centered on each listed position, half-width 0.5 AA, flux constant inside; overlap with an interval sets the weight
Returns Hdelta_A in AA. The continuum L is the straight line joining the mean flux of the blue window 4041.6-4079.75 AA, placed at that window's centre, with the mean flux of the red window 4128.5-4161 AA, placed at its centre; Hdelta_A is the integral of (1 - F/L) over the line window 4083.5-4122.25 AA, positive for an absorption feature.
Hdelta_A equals 5.1 AA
